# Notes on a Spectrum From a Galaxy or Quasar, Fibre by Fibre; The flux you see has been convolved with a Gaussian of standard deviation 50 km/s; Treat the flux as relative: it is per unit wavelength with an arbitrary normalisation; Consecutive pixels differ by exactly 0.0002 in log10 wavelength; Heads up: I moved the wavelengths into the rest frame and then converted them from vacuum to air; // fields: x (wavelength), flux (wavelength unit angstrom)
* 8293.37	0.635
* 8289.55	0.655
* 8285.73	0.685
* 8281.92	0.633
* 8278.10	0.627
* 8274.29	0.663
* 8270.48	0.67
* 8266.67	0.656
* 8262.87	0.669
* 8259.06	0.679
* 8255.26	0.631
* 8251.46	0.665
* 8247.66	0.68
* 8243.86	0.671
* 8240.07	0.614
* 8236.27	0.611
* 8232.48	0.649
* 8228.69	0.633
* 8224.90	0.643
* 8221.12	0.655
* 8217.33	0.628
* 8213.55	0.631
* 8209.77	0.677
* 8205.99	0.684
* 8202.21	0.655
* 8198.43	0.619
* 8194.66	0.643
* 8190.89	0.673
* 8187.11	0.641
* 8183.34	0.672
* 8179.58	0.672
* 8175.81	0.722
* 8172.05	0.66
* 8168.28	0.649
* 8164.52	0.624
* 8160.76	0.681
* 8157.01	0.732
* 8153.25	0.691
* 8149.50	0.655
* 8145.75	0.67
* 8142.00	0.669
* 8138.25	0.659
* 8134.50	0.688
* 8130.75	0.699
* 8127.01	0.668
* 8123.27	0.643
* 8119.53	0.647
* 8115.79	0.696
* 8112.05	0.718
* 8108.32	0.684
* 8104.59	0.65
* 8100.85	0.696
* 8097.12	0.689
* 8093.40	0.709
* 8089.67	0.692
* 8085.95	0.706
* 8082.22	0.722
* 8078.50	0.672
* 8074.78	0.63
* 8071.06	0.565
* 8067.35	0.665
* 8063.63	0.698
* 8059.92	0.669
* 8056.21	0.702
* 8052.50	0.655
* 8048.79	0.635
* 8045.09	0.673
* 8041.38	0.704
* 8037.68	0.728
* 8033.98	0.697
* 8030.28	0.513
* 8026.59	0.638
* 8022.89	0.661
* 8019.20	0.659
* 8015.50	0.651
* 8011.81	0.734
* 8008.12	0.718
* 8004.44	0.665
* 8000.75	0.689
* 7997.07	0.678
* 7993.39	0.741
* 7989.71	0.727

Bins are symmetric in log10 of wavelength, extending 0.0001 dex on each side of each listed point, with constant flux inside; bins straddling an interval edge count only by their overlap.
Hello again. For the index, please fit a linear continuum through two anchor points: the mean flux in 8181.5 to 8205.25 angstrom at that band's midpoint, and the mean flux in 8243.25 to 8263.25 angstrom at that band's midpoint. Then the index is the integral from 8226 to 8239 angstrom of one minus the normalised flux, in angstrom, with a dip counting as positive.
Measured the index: 0.6 angstrom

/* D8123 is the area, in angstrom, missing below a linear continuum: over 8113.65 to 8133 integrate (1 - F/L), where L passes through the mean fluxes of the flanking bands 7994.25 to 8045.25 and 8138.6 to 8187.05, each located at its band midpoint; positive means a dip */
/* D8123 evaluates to 0.0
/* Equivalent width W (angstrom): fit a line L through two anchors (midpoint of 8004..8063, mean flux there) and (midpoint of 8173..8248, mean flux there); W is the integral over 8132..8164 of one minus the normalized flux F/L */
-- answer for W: -0.95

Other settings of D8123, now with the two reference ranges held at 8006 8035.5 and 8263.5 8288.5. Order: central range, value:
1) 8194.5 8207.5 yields 0.1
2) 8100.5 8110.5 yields -0.3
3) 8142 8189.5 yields -1.1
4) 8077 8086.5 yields -0.6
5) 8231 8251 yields 0.3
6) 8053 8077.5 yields 0.1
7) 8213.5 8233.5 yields 0.5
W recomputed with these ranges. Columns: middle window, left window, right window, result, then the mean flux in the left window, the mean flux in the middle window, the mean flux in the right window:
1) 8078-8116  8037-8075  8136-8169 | -1.5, 0.665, 0.695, 0.671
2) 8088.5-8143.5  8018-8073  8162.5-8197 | -1.7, 0.657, 0.68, 0.661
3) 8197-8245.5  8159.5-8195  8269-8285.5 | 1.1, 0.664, 0.644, 0.651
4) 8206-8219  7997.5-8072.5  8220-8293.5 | 0.1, 0.667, 0.651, 0.652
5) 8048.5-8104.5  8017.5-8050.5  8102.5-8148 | -0.8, 0.657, 0.674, 0.674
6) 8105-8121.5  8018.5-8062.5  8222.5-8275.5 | -0.6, 0.662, 0.683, 0.652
